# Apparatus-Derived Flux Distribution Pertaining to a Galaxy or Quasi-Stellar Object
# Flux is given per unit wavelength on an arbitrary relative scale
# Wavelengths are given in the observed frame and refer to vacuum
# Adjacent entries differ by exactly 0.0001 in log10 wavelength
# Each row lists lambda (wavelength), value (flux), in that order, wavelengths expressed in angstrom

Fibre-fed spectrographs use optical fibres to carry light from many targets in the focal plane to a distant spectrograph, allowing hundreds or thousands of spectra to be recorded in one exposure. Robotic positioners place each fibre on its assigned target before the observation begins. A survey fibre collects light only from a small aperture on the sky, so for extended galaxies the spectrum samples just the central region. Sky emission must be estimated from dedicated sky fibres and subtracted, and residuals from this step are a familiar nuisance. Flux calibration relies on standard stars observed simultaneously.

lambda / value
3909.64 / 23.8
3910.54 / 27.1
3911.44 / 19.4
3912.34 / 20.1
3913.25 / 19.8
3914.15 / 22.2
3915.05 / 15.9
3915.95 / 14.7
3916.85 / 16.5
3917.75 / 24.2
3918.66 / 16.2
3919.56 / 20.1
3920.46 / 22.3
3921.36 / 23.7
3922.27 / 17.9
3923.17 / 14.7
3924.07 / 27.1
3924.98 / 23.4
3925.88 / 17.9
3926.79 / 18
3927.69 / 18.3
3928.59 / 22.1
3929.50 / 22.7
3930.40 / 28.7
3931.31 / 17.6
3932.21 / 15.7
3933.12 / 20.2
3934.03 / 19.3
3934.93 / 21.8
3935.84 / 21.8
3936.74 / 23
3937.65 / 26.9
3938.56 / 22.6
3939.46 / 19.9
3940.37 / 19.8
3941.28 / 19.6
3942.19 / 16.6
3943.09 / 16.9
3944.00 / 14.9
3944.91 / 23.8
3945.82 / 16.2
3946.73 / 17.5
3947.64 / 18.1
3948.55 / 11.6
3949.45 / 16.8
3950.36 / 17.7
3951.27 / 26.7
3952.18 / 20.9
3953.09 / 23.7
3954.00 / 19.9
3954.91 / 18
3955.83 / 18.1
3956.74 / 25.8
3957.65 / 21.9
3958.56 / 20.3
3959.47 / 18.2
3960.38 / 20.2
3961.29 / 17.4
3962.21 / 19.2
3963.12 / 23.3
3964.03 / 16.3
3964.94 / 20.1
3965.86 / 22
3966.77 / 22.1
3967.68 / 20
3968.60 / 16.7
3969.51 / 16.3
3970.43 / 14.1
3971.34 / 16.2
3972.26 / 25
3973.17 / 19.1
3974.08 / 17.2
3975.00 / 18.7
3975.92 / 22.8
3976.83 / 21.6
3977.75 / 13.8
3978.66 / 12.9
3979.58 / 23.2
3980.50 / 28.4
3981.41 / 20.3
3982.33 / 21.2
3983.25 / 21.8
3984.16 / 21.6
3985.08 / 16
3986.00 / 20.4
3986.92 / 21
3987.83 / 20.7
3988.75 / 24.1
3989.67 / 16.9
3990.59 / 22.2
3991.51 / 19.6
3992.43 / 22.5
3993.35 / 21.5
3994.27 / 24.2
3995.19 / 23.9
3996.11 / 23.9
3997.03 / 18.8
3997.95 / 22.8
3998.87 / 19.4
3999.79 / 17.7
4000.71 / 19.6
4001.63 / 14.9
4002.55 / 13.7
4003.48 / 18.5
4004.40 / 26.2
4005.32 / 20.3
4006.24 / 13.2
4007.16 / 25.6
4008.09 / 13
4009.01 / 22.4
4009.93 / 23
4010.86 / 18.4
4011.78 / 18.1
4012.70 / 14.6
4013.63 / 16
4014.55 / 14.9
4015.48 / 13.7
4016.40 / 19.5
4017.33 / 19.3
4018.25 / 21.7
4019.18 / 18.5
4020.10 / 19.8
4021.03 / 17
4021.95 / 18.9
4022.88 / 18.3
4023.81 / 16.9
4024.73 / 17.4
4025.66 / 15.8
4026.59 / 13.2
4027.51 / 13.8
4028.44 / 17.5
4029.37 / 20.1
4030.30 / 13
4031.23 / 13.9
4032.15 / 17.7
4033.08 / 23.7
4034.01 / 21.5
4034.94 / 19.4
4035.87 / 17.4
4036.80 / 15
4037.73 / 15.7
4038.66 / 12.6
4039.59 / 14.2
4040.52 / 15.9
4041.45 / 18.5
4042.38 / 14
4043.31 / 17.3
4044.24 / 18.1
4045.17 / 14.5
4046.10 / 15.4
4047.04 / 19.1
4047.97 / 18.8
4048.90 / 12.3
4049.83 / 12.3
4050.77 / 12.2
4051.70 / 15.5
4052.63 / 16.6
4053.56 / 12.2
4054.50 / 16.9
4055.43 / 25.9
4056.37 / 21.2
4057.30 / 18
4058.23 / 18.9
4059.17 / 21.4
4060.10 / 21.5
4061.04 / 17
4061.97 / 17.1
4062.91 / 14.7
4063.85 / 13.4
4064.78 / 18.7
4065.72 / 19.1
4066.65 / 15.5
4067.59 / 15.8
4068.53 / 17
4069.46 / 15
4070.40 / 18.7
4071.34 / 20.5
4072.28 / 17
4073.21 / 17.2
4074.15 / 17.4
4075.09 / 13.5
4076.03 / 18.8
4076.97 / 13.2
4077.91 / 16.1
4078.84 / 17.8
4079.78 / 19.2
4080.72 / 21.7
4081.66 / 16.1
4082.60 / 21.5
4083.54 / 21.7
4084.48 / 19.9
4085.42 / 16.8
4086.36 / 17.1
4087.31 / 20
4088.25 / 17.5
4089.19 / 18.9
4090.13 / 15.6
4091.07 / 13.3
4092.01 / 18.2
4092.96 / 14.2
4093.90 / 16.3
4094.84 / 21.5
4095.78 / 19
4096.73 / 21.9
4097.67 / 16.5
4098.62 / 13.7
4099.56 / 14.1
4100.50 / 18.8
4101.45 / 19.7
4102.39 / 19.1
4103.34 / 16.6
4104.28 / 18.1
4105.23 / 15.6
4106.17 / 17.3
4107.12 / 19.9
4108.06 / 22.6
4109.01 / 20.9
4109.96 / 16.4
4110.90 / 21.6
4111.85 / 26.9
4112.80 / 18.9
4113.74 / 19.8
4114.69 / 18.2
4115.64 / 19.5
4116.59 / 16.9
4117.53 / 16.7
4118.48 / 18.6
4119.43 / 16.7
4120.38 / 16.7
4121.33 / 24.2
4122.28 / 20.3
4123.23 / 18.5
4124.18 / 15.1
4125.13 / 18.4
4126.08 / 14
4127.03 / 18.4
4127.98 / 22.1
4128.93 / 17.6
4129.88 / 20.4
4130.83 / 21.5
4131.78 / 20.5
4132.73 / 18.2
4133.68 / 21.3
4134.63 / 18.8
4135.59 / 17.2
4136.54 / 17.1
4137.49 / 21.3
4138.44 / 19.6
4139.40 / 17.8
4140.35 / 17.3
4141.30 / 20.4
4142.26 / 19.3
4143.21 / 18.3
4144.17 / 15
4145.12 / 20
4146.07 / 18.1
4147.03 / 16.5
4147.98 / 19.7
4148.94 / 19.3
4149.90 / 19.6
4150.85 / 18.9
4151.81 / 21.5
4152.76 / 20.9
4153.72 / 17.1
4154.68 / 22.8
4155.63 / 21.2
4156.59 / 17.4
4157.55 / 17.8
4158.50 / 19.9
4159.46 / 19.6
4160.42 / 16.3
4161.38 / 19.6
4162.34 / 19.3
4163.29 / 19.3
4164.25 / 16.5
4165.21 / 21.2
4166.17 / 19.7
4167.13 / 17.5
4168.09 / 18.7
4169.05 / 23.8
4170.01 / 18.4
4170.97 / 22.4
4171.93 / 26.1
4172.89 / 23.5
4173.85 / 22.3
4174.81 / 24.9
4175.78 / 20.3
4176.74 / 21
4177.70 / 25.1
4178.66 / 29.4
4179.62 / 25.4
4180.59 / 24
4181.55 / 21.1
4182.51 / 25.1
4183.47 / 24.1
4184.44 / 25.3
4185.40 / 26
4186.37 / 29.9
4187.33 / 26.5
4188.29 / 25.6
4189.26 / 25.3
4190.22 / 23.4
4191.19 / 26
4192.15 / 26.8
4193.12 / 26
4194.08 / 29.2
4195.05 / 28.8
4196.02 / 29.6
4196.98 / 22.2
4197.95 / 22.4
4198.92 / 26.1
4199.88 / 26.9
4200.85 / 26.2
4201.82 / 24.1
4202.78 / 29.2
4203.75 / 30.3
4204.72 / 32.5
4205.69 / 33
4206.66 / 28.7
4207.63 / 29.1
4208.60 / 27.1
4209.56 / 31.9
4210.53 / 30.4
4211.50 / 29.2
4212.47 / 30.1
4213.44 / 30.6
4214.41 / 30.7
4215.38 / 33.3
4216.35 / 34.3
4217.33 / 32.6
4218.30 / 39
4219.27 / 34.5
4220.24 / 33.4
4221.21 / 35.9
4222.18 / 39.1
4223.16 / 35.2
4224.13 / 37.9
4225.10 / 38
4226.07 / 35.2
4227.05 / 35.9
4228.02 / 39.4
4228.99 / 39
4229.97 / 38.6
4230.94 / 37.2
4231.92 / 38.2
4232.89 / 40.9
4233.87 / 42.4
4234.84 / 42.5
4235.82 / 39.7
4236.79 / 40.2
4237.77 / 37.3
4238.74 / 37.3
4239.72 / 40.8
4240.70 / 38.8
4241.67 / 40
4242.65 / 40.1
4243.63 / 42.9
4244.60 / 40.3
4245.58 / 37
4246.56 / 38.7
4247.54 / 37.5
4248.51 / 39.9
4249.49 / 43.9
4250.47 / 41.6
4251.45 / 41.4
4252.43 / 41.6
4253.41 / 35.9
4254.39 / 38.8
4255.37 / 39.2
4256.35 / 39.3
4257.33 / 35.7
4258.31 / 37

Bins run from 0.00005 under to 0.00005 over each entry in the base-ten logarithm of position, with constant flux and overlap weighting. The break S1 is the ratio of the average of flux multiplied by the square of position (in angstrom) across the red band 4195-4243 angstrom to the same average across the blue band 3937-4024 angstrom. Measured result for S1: 1.95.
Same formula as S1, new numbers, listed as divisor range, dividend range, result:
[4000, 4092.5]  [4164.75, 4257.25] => 1.97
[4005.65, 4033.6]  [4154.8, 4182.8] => 1.30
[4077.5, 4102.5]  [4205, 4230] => 2.00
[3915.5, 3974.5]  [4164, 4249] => 1.77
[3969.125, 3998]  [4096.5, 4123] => 0.98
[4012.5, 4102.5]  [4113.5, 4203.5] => 1.30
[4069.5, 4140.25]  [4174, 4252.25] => 1.86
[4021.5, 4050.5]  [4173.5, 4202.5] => 1.66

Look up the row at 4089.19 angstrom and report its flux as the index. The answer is 18.9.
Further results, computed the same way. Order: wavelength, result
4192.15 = 26.8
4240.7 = 38.8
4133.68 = 21.3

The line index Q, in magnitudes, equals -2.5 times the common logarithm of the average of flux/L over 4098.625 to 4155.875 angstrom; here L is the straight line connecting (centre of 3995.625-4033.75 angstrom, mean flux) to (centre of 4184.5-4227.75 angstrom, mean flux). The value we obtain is 0.31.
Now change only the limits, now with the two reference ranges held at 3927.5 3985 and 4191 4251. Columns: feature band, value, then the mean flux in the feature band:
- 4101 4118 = 0.422 mag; 19.2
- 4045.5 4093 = 0.443 mag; 17.3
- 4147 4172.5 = 0.491 mag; 19.7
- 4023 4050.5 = 0.428 mag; 16.4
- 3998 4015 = 0.224 mag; 18.4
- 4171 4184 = 0.313 mag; 24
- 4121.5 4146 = 0.492 mag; 18.8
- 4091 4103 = 0.492 mag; 17.5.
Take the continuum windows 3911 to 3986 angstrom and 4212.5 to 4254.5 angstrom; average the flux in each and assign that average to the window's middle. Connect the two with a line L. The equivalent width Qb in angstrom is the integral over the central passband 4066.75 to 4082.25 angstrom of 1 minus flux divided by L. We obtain 5.9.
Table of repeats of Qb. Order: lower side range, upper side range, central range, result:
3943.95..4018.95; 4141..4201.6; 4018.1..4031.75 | 2.2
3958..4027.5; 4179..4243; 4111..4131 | 5.7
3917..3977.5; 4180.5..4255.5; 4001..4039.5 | 9.6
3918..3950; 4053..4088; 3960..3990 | -0.7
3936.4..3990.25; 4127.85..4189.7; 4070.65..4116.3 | 5.0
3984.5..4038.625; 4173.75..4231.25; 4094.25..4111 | 3.8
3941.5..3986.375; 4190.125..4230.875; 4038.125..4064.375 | 7.8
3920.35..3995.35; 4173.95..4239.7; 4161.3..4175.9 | 4.2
